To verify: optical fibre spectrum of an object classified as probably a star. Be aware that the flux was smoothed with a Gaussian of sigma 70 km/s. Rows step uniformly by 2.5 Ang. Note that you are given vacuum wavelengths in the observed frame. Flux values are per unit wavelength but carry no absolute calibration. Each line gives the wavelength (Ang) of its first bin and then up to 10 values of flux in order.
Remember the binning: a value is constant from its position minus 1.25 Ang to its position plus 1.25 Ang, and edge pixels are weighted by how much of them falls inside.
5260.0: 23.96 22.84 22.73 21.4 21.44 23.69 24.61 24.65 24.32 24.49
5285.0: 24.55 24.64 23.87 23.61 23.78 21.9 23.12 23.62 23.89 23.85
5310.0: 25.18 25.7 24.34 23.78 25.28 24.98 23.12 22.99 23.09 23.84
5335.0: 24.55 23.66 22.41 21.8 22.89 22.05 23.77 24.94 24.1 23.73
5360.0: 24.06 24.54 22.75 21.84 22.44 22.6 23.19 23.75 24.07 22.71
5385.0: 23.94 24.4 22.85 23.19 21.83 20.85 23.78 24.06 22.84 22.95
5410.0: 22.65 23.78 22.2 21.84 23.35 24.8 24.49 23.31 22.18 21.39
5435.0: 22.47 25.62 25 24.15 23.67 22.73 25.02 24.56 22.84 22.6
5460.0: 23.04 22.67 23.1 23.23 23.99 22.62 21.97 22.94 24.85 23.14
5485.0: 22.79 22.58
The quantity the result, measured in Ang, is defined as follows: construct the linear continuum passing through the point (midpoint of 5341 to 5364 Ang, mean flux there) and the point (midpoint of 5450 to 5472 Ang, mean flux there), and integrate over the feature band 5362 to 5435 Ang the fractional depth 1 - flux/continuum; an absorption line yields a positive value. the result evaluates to 1.28 Ang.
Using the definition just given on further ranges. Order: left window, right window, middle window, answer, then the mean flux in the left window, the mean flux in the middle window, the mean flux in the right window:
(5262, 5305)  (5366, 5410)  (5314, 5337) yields -0.7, 23.5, 24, 23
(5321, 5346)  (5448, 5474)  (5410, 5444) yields -0.1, 23.4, 23.4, 23.3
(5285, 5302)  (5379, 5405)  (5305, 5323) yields -0.9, 23.6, 24.7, 23.1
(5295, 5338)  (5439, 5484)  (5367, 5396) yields 0.7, 23.9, 23.1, 23.4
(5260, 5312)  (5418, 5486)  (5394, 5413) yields 0.5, 23.6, 22.8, 23.4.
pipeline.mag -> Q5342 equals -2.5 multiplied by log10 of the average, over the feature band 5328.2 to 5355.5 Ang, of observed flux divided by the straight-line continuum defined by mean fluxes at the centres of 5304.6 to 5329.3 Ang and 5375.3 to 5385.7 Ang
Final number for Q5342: 0.03 mag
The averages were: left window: 24.3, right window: 23.6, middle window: 23.3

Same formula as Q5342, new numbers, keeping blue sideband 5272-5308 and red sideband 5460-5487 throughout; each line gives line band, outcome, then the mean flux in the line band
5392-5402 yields 0.046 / 22.5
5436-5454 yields -0.051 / 24.3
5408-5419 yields 0.034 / 22.7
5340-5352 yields 0.043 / 22.7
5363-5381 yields 0.026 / 23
